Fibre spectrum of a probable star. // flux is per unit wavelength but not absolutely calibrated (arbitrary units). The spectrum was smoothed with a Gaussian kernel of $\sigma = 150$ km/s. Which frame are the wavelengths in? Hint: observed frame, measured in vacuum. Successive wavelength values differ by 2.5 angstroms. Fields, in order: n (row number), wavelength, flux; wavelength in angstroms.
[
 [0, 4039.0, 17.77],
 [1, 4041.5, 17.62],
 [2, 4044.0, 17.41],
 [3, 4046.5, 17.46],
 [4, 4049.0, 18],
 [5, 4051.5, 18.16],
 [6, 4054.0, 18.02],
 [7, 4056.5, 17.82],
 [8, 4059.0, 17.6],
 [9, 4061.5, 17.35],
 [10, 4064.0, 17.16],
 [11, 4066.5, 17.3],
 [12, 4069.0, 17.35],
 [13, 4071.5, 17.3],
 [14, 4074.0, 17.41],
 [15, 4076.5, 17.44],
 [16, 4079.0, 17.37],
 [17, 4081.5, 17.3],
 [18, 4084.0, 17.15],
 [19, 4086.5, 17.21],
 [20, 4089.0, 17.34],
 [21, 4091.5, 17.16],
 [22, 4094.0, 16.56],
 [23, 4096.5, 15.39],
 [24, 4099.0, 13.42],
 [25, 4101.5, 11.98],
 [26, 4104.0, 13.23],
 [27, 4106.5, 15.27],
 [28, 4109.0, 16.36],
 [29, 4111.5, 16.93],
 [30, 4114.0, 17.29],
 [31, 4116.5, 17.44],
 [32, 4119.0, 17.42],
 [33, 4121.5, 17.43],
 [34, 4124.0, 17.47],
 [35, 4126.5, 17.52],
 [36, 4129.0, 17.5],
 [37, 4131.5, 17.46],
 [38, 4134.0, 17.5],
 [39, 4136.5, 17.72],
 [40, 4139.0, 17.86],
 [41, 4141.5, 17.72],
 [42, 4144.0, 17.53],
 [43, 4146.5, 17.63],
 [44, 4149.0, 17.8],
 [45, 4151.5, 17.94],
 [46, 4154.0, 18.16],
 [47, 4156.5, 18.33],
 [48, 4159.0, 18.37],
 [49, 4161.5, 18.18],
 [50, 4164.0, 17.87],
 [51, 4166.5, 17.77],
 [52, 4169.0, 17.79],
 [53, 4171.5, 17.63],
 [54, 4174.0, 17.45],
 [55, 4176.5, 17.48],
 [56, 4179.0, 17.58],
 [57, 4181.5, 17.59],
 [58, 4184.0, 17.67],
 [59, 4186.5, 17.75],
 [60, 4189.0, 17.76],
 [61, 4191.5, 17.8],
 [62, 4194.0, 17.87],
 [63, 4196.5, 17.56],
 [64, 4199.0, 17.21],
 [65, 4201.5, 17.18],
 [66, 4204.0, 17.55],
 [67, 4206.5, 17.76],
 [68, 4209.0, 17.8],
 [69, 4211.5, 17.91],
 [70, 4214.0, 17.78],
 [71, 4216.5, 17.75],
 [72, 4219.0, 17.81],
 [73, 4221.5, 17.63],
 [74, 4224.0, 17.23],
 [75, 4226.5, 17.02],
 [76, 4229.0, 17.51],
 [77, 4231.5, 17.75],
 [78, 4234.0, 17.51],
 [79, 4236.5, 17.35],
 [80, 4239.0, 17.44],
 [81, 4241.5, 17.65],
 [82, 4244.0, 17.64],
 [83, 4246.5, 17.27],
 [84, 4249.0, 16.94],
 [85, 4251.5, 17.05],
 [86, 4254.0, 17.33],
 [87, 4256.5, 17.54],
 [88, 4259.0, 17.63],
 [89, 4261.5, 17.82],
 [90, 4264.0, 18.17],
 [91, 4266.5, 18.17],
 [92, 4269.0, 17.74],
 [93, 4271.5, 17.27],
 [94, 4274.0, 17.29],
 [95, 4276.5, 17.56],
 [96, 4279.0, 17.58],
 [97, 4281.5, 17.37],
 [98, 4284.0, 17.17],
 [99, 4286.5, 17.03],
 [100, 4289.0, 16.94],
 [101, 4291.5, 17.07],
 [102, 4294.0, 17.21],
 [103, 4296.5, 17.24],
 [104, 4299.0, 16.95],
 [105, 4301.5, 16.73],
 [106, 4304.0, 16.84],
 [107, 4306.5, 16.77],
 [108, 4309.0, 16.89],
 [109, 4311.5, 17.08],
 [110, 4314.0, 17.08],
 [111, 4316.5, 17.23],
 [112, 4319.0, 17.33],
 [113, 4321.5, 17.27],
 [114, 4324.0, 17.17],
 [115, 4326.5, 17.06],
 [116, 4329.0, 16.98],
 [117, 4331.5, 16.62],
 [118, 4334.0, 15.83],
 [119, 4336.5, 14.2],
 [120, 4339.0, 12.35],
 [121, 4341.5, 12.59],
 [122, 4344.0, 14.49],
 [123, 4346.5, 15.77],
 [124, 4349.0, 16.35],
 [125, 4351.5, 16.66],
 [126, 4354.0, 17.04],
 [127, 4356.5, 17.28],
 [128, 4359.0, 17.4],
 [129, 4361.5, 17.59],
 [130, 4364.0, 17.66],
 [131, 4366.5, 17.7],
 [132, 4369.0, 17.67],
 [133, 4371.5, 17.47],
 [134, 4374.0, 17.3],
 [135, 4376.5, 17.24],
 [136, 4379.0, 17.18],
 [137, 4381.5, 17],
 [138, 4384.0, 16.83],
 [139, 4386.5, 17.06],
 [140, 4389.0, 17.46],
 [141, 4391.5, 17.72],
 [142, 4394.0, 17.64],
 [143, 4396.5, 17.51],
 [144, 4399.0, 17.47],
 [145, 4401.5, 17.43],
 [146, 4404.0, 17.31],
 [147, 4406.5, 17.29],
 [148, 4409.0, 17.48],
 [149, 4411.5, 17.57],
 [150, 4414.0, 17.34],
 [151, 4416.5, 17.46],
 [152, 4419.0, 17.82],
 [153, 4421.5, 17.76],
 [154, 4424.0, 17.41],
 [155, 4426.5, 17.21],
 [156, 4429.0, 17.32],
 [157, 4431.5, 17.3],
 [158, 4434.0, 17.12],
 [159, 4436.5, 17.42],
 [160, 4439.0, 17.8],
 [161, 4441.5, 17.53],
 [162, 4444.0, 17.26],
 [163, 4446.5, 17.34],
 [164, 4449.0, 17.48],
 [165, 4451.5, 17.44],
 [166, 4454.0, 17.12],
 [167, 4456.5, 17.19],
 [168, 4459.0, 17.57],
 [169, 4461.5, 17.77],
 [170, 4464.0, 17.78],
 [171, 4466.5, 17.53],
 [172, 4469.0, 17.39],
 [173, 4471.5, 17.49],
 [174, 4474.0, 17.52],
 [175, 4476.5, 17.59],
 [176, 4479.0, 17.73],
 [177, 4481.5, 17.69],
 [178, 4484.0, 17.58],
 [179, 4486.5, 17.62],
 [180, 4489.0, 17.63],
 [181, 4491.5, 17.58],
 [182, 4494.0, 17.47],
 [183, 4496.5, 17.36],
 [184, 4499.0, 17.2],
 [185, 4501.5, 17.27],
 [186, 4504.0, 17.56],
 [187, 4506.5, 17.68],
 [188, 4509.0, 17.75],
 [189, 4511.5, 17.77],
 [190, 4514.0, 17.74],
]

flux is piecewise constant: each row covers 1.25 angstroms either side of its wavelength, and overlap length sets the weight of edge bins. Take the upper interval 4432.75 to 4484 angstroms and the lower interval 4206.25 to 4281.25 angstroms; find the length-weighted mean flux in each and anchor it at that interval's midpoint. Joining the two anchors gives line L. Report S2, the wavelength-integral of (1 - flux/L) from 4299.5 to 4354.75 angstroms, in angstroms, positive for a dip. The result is 4.2 angstroms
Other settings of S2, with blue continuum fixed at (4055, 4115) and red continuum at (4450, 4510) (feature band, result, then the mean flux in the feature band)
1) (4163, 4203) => -2.01 angstroms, 17.6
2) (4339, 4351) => 1.76 angstroms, 14.7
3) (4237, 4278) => -1.37 angstroms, 17.5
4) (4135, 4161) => -1.90 angstroms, 17.9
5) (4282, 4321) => 0.06 angstroms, 17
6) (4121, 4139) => -0.97 angstroms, 17.5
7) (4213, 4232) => -0.76 angstroms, 17.5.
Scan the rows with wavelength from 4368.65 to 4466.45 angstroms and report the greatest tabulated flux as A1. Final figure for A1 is 17.82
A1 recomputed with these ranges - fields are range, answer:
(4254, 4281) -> 18.17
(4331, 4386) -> 17.7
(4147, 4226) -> 18.37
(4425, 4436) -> 17.32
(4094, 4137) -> 17.72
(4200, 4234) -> 17.91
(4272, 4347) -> 17.58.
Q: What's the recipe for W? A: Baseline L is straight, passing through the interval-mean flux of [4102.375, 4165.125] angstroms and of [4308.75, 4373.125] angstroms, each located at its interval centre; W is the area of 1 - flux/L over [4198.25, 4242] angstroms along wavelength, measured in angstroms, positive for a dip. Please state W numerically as -1.5 angstroms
